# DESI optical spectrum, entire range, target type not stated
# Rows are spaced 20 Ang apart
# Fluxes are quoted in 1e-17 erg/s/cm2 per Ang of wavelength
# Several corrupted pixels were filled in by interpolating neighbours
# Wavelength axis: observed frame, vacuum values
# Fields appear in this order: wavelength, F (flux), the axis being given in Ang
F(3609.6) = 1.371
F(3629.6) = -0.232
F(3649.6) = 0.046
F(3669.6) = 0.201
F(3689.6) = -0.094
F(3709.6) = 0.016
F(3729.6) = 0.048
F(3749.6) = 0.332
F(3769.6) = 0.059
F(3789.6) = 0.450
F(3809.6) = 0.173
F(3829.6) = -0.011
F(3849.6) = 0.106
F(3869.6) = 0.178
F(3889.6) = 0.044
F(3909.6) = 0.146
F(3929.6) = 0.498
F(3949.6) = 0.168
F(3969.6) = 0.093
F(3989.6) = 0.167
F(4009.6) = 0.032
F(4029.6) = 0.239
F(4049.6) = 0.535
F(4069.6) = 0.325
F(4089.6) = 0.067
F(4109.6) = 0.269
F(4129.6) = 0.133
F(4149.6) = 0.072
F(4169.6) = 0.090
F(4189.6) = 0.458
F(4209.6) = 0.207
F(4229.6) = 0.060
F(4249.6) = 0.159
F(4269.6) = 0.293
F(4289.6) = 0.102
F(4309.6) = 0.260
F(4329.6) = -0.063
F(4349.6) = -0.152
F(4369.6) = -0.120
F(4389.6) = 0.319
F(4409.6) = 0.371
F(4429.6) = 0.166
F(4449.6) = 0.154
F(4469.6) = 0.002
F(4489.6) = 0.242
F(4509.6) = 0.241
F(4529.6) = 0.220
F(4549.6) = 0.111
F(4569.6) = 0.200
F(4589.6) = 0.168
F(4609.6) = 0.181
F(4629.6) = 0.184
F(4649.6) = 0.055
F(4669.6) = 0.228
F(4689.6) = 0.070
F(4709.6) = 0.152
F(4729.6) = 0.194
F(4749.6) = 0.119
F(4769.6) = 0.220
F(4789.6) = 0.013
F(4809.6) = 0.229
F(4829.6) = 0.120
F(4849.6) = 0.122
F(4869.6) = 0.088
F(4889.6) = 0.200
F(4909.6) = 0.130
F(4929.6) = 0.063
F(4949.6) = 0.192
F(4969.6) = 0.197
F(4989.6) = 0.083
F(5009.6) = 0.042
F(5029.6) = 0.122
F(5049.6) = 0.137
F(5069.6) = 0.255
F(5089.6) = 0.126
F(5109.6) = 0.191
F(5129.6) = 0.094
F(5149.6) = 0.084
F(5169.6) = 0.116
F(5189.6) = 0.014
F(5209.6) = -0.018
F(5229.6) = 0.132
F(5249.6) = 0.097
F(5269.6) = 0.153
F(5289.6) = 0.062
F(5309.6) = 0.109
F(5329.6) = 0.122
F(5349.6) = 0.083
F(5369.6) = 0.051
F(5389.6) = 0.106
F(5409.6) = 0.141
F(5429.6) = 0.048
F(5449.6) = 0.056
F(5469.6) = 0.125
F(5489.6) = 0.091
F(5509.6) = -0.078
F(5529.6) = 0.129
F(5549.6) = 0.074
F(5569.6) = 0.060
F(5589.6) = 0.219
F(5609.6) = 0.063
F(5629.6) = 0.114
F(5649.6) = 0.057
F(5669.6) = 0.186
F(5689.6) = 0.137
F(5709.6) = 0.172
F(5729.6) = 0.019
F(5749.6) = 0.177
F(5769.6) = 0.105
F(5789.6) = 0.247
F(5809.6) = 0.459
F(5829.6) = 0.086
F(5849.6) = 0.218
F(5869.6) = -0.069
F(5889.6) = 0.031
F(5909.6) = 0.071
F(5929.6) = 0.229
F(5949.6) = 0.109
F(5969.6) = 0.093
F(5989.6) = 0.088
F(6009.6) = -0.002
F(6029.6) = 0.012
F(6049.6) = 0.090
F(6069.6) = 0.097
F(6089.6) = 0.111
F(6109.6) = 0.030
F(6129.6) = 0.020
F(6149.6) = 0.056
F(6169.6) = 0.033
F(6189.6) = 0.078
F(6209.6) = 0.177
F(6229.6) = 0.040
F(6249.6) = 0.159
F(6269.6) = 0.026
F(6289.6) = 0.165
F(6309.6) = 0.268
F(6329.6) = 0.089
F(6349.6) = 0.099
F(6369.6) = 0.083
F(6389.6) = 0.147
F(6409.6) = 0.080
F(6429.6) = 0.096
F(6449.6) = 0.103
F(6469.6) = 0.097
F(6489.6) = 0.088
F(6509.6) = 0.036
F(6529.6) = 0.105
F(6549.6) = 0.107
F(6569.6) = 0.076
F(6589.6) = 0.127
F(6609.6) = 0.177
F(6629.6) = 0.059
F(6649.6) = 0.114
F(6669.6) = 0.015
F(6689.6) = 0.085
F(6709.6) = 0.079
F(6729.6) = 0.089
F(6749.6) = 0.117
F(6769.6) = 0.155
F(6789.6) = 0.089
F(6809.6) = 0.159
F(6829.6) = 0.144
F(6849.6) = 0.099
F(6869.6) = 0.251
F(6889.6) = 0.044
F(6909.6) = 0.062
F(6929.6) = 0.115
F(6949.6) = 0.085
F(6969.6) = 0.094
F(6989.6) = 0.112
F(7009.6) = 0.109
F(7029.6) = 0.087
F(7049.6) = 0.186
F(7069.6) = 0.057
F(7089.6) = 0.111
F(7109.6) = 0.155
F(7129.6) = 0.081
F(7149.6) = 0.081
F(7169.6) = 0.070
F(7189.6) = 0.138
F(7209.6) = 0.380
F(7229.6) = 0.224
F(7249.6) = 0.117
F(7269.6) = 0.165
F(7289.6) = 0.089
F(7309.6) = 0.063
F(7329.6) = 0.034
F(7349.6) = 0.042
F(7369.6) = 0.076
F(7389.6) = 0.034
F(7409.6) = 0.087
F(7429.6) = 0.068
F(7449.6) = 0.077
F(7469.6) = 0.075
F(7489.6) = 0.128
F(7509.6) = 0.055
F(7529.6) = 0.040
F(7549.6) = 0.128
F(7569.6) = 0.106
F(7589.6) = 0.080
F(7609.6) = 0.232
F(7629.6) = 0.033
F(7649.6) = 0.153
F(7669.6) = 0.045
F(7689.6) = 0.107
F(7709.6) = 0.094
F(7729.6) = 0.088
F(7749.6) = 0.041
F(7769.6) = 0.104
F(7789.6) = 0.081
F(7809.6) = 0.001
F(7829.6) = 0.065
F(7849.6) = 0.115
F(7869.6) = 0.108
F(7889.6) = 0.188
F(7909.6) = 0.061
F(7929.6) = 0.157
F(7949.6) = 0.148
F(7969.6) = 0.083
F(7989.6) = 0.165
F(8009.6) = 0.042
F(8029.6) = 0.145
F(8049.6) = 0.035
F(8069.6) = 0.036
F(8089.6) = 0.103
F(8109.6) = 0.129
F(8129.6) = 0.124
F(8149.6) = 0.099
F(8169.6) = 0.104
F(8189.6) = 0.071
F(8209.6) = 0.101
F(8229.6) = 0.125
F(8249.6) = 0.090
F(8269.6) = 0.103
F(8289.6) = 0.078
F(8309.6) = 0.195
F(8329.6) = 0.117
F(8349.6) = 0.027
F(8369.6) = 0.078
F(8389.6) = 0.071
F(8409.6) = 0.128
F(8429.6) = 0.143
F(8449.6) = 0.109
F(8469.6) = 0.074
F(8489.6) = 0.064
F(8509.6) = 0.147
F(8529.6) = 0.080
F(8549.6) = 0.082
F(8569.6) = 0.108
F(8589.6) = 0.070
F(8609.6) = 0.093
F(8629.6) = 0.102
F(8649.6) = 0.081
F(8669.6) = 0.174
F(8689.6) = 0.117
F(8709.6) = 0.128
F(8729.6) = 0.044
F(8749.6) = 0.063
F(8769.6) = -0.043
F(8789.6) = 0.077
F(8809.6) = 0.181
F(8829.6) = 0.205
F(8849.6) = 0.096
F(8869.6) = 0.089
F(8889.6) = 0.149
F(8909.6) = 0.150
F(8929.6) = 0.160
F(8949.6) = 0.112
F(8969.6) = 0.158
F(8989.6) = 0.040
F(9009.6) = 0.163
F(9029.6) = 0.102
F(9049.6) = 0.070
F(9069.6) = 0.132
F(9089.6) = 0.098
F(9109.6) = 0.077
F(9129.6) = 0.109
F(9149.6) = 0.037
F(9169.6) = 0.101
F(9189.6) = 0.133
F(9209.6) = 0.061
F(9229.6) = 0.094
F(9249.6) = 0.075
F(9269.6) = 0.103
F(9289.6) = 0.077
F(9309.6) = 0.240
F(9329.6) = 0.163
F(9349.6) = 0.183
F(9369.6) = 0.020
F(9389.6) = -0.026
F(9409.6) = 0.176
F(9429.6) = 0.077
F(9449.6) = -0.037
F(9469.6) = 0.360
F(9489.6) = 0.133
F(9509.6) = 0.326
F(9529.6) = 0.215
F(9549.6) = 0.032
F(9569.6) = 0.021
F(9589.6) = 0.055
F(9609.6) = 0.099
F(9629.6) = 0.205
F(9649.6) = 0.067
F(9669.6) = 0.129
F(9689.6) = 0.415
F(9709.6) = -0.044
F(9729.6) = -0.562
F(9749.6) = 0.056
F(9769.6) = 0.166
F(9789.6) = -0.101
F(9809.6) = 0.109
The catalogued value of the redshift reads 0.94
